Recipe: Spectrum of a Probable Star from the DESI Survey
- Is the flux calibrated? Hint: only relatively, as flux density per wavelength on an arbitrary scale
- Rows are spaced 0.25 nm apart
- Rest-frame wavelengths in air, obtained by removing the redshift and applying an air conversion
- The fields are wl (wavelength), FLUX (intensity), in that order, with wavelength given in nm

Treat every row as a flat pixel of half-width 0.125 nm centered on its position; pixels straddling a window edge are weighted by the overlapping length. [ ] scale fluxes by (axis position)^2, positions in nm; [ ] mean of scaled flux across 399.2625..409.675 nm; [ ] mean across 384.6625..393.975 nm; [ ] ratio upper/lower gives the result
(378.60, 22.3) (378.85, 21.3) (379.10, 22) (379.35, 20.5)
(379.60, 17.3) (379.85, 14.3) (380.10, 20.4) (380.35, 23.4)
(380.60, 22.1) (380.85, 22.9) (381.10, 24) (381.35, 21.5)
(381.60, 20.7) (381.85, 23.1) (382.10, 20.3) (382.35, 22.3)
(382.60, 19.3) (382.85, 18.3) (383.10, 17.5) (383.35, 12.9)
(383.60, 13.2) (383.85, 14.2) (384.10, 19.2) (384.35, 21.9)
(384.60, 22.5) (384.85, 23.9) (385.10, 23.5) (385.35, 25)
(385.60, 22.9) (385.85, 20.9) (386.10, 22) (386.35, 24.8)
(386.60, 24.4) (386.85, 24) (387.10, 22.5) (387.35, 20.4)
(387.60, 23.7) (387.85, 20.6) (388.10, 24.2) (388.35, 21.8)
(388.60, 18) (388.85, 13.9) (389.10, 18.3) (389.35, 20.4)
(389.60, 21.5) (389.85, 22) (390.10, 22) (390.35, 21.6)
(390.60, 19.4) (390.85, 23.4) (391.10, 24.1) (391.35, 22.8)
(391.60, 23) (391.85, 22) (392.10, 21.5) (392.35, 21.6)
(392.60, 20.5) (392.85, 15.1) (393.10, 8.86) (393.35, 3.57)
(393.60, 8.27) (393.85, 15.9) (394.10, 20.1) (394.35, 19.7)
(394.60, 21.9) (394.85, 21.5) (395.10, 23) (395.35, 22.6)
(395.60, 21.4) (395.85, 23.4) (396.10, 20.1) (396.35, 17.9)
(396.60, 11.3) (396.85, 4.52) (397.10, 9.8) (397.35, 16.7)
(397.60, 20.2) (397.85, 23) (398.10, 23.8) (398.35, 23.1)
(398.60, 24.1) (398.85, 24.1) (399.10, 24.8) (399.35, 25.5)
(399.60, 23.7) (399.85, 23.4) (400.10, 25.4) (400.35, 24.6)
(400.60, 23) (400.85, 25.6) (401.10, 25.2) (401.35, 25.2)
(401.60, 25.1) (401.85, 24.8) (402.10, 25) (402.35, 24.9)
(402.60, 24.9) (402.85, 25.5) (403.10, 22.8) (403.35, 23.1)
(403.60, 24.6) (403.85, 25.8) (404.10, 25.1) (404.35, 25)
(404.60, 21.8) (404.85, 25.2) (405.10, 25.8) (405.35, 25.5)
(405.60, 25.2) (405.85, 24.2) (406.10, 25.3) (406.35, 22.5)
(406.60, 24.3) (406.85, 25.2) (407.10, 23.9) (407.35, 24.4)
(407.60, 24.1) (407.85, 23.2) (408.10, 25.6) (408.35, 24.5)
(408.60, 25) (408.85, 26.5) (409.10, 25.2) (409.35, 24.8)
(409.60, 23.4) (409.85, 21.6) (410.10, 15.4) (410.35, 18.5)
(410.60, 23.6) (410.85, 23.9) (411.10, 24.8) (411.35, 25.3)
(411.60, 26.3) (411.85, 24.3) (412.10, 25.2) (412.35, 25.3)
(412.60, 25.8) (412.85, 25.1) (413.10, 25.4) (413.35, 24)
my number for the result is 1.31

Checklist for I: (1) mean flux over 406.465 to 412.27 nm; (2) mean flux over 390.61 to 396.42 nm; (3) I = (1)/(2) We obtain 1.24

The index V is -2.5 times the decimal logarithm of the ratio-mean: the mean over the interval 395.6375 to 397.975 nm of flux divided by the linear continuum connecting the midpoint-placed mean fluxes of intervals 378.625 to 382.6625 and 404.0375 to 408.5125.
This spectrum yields 0.37 mag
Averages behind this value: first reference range 21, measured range 16.5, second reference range 24.5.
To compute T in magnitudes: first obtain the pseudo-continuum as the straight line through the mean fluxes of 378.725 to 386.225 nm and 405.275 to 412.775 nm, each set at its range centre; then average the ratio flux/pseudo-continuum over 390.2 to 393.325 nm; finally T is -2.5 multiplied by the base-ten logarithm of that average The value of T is 0.10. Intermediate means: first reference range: 20.4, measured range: 19.8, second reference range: 24.1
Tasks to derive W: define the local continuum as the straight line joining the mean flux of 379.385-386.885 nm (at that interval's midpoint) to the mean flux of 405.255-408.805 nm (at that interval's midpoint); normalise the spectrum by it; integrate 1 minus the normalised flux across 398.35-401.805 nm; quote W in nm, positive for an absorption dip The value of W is -0.17 nm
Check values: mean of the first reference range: 20.7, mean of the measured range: 24.5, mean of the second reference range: 24.5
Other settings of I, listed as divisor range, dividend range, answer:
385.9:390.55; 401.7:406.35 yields 1.15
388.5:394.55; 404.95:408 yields 1.31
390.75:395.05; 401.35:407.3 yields 1.33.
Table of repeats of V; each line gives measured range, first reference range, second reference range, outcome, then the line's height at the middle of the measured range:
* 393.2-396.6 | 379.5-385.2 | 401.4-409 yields 0.24 mag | 22.5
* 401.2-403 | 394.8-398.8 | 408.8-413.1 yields -0.19 mag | 20.9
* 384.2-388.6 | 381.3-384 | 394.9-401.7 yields -0.19 mag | 19.1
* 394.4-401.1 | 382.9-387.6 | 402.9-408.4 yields 0.10 mag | 23.1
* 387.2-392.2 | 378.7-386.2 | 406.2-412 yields 0.01 mag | 21.3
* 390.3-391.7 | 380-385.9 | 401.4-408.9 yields -0.02 mag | 22.1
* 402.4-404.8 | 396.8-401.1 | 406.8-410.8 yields -0.08 mag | 22.6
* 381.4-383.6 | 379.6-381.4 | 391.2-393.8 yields 0.07 mag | 20.2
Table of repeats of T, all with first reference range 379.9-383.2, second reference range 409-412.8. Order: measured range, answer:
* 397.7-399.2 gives -0.06 mag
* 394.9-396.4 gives 0.03 mag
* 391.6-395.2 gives 0.25 mag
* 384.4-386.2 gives -0.07 mag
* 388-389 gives 0.12 mag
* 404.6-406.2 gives -0.08 mag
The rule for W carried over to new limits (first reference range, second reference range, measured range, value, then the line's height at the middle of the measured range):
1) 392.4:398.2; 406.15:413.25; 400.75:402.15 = -0.35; 20.1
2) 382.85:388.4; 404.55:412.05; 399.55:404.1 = -0.28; 23.2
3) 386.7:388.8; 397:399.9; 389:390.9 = 0.06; 21.7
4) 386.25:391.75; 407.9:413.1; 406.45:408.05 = -0.04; 23.7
